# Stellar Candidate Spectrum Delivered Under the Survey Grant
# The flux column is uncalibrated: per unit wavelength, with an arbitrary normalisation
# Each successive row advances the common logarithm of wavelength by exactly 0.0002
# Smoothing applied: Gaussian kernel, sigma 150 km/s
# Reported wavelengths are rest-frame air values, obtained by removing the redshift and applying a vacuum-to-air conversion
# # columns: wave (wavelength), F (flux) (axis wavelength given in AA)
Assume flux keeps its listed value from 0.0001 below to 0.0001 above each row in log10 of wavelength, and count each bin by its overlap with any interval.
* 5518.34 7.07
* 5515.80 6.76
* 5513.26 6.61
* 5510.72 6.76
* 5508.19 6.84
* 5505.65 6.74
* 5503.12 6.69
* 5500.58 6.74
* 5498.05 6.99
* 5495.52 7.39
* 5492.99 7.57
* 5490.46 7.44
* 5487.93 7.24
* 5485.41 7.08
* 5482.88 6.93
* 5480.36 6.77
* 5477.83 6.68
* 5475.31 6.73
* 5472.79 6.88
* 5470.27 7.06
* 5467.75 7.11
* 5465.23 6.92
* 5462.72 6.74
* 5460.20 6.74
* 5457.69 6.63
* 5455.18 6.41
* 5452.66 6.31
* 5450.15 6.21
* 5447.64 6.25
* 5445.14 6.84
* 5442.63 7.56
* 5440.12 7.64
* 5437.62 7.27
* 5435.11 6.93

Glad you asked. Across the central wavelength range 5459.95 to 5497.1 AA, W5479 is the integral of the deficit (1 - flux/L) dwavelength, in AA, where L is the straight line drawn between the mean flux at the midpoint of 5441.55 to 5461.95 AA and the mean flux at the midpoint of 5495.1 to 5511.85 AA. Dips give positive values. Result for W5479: -1.6 AA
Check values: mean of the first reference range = 6.61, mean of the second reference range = 6.86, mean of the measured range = 7.03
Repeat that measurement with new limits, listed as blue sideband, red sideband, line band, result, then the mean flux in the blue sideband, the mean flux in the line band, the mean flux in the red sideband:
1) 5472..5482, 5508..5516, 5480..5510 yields -1.3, 6.77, 7.04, 6.73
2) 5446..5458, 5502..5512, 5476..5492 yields -1.0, 6.36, 7.02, 6.76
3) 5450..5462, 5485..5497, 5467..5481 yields 0.1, 6.49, 6.86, 7.36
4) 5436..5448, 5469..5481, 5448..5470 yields 1.1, 7.17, 6.64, 6.82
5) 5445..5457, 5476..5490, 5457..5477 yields -0.6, 6.38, 6.86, 6.96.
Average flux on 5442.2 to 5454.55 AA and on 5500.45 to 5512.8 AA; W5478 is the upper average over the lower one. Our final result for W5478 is 1.03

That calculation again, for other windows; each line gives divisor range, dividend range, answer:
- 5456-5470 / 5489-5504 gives 1.05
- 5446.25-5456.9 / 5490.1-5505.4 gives 1.12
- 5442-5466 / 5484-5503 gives 1.08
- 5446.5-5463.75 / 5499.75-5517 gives 1.04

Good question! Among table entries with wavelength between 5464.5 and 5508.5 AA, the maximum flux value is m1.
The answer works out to 7.57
